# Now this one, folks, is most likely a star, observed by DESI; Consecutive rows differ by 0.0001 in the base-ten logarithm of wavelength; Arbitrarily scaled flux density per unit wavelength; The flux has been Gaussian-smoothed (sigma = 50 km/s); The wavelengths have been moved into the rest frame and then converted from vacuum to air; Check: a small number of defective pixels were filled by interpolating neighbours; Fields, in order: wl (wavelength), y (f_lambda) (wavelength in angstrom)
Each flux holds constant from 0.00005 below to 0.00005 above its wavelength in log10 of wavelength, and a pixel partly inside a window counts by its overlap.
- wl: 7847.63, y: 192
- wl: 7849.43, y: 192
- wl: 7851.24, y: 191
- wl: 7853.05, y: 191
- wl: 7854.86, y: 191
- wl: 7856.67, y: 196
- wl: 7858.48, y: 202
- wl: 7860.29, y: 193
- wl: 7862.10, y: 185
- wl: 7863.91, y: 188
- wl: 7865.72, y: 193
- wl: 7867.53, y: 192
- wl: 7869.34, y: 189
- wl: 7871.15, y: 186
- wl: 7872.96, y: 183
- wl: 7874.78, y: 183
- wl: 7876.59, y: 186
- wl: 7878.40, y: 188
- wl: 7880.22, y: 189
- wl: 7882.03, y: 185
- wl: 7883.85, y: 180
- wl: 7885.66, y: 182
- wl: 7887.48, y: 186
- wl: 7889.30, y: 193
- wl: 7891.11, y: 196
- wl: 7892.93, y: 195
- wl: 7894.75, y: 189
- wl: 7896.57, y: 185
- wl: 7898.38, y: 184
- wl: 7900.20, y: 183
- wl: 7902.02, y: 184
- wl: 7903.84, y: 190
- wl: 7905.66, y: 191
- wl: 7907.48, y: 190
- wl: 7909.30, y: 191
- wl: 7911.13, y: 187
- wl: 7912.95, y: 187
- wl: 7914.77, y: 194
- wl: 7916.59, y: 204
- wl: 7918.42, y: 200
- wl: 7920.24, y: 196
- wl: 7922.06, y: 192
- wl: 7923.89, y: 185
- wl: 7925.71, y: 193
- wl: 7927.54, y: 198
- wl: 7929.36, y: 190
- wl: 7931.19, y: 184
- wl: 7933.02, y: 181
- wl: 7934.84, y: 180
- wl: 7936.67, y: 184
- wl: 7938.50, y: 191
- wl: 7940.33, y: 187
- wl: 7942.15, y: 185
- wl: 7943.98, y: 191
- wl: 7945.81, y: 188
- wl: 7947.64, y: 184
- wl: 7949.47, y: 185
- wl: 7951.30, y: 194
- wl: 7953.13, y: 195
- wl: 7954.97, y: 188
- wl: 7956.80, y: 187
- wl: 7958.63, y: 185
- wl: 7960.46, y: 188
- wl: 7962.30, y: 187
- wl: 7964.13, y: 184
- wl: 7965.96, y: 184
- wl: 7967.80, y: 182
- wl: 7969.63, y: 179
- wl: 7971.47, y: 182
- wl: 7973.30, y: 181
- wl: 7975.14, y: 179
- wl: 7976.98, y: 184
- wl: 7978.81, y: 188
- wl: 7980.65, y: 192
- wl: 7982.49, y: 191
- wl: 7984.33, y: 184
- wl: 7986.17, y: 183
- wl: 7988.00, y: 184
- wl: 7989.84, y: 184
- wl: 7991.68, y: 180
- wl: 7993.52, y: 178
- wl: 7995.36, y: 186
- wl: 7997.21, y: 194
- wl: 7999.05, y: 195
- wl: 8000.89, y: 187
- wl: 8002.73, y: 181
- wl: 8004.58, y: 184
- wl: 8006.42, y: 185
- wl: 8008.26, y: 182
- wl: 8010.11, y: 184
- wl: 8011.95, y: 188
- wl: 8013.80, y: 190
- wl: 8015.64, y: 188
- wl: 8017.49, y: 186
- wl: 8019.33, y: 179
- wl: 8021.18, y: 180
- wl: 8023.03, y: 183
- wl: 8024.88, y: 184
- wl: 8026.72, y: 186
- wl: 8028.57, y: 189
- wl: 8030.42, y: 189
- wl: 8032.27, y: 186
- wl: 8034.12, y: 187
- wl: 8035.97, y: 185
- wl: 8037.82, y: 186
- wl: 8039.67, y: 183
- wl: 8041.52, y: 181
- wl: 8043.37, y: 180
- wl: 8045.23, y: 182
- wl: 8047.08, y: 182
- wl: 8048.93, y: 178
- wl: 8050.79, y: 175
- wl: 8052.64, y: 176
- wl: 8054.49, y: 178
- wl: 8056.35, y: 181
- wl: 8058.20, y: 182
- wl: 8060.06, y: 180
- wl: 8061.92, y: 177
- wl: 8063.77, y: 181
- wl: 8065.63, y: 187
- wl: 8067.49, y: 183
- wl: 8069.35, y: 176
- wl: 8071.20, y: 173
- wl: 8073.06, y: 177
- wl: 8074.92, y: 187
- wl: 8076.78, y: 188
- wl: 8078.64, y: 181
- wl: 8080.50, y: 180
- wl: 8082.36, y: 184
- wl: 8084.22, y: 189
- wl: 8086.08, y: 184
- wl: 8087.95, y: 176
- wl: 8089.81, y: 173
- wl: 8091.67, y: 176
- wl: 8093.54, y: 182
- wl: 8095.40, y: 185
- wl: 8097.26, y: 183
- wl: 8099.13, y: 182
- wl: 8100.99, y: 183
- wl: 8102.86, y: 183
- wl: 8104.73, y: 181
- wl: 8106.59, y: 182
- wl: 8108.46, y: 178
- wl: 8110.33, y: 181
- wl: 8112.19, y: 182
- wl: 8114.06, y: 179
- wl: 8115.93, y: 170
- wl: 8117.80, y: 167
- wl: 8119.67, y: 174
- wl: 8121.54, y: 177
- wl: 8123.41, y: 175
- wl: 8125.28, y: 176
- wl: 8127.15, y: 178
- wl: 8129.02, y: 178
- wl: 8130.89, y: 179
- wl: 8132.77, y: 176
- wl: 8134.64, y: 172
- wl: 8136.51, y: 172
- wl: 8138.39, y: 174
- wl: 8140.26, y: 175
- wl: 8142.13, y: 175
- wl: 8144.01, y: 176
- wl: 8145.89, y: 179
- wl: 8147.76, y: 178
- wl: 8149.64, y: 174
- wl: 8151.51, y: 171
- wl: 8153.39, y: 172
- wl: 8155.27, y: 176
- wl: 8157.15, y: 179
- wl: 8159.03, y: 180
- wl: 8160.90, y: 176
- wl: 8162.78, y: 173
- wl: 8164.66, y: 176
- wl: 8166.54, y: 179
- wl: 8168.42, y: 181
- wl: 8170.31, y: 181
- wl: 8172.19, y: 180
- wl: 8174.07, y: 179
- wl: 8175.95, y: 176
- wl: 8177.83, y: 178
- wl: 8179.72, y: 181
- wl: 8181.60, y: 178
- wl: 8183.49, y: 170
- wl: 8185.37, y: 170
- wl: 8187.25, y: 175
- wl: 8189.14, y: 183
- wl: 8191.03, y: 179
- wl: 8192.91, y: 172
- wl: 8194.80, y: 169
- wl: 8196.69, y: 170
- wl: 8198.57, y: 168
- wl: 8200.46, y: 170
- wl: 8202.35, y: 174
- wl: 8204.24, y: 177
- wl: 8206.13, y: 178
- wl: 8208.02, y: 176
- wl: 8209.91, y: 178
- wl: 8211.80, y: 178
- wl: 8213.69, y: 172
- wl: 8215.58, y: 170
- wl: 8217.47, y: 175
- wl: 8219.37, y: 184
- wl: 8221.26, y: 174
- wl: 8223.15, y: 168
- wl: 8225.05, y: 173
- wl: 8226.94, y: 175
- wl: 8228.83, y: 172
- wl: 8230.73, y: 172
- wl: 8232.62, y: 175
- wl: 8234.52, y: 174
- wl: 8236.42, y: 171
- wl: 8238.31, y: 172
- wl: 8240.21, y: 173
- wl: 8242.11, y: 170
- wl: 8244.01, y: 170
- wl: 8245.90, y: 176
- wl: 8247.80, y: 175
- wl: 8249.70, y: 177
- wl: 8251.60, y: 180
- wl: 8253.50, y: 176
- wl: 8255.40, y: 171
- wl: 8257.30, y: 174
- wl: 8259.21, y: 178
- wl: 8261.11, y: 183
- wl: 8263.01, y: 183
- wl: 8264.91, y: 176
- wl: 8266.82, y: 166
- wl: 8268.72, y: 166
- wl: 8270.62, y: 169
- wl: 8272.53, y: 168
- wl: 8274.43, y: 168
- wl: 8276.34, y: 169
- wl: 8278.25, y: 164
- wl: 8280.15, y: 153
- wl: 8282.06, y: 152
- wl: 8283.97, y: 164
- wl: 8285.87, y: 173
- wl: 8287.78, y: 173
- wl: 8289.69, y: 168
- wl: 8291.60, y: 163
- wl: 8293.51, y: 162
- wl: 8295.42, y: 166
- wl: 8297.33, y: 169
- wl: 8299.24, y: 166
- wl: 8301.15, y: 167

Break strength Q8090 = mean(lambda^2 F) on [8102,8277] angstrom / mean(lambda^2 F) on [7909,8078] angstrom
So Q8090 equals 1.0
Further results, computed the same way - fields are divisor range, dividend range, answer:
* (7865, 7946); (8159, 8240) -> 1.00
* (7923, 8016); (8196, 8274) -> 1.00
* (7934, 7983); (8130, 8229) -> 1.00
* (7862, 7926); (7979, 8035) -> 1.01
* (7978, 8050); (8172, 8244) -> 0.99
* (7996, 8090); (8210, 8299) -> 0.99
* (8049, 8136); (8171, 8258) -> 1.00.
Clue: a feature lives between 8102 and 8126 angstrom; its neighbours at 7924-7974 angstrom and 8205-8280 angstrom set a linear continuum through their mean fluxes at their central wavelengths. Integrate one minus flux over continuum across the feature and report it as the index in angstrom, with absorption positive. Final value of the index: 0.25 angstrom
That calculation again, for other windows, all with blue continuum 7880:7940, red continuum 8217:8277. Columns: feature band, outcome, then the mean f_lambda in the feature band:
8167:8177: -0.1 angstrom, 179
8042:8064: 0.4 angstrom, 179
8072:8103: -0.2 angstrom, 182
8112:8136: 0.5 angstrom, 175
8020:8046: -0.1 angstrom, 184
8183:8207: 0.3 angstrom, 174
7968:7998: 0.2 angstrom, 184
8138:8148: 0.1 angstrom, 176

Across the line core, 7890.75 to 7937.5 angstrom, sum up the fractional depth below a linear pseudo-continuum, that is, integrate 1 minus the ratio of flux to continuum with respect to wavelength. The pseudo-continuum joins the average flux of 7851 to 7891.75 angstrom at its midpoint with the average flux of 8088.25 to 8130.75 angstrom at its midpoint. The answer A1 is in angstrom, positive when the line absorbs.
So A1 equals -0.6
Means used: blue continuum 189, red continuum 178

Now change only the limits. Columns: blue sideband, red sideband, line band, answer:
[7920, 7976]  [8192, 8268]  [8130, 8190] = 0.28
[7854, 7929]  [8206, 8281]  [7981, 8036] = -0.36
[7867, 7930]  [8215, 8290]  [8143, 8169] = 0.03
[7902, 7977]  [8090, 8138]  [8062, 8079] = -0.08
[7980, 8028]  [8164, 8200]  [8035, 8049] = 0.07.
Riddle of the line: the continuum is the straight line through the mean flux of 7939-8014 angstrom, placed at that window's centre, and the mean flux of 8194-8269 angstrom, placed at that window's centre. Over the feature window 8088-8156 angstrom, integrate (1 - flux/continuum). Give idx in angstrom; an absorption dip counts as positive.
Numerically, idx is 0.8 angstrom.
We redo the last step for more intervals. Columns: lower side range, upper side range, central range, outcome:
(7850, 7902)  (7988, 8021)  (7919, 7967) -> -0.30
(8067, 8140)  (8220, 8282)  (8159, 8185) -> -0.27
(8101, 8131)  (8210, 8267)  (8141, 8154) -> 0.13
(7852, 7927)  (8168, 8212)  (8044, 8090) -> 0.24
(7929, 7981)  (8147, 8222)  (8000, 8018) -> -0.21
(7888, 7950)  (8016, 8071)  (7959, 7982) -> 0.25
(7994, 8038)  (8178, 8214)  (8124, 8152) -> 0.43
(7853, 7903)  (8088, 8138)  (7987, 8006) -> -0.23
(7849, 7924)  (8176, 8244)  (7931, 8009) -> 0.06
